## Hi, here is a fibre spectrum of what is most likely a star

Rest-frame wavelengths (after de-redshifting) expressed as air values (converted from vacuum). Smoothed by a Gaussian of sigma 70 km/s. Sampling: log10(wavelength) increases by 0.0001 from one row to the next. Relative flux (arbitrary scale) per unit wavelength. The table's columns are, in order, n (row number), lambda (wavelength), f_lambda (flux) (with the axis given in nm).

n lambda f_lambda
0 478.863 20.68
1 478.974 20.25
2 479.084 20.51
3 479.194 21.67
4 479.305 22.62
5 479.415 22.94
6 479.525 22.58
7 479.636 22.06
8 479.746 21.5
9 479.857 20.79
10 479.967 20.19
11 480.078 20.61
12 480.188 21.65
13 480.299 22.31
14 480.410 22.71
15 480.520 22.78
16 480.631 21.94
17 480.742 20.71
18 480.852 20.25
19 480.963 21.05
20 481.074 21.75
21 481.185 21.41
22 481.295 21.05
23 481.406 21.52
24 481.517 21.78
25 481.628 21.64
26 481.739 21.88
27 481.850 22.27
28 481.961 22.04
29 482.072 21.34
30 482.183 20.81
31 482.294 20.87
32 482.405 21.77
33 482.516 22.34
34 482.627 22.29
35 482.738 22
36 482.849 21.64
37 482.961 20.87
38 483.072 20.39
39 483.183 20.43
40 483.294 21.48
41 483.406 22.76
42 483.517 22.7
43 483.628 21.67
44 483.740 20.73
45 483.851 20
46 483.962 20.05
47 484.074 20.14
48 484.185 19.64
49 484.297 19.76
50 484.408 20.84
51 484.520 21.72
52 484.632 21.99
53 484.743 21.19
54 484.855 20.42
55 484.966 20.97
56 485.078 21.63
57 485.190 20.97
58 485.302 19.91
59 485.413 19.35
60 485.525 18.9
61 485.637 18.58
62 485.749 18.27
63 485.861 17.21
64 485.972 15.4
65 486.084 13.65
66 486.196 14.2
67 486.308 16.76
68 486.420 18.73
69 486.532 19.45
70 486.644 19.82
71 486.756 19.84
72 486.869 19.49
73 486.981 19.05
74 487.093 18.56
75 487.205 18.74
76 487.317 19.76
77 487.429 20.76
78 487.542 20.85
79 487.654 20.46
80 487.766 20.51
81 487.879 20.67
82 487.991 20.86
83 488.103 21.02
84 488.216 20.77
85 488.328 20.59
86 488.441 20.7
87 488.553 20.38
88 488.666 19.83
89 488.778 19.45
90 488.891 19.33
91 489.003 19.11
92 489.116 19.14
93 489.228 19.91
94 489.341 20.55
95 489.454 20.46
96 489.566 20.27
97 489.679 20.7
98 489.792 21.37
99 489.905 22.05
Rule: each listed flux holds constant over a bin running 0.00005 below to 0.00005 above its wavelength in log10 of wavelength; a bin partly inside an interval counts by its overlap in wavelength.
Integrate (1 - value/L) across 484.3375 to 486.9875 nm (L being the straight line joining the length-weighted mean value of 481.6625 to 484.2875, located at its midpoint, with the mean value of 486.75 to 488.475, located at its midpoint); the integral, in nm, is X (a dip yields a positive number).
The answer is 0.20 nm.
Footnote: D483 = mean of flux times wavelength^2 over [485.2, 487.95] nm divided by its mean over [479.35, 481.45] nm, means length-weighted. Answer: 0.89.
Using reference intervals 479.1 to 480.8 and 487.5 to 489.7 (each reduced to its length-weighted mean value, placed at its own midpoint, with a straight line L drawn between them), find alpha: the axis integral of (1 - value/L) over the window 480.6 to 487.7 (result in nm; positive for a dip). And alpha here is 0.25 nm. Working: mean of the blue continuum 21.8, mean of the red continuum 20.3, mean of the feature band 20.3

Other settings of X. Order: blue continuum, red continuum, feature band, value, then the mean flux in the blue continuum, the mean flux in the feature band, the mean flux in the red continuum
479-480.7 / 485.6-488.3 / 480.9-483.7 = -0.110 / 21.8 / 21.6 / 18.9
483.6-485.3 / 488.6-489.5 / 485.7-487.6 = 0.184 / 20.7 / 18.3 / 19.7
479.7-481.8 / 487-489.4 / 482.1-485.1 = -0.032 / 21.4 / 21.2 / 20.1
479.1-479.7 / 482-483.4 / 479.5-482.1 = 0.039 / 22.3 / 21.6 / 21.4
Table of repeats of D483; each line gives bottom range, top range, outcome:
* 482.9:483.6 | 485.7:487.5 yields 0.86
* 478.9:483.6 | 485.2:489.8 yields 0.92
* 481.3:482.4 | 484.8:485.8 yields 0.94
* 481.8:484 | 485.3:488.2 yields 0.90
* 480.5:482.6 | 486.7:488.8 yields 0.96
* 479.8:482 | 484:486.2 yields 0.92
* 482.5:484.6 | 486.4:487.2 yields 0.92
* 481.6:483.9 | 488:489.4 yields 0.96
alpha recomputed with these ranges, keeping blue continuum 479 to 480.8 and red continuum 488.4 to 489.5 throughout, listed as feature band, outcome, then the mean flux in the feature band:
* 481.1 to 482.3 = -0.01 nm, 21.5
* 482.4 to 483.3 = -0.01 nm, 21.5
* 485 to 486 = 0.07 nm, 19.1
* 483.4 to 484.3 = 0.01 nm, 20.8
